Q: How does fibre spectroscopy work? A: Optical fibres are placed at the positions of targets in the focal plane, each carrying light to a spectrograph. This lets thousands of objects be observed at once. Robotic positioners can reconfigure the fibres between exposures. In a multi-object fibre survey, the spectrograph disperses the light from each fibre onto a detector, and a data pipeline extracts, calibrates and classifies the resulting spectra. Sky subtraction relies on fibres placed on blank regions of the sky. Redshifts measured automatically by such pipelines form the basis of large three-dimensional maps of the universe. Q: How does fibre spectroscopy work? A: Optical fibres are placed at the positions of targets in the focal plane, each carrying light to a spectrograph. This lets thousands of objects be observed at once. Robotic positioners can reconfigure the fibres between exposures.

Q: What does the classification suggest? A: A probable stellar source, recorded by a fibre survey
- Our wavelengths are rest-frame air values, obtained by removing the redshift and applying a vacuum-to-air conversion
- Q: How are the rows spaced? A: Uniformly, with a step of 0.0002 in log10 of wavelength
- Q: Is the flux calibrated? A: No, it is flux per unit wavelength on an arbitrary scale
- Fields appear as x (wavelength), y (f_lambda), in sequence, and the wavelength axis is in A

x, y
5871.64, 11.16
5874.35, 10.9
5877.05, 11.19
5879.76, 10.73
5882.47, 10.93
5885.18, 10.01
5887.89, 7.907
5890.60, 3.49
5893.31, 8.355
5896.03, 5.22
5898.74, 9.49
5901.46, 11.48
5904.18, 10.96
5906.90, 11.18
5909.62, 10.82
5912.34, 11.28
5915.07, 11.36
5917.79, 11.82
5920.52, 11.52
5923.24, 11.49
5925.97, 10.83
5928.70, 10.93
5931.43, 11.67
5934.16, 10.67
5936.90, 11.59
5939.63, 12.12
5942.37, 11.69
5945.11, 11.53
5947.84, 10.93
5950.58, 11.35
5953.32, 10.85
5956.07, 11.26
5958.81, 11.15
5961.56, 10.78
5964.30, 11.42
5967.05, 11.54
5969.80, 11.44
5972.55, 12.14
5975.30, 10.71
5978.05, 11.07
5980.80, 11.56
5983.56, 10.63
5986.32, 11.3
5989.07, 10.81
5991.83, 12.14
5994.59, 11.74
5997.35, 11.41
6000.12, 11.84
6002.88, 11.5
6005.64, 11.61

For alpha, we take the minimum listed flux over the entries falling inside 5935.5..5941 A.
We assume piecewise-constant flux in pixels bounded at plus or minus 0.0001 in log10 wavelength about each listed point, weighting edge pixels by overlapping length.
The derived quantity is 11.59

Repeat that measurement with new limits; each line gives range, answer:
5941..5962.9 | 10.78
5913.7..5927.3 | 10.83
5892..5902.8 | 5.22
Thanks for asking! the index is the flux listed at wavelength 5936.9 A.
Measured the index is 11.59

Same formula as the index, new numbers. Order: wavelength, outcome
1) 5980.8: 11.56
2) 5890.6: 3.49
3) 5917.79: 11.82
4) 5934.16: 10.67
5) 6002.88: 11.5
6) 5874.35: 10.9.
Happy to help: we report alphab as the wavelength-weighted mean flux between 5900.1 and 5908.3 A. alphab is 11.2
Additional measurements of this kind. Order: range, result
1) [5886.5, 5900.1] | 6.9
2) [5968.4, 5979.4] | 11.3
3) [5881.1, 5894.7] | 8.13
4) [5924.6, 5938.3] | 11.1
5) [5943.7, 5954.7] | 11.2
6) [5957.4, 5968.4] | 11.2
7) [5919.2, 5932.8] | 11.3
